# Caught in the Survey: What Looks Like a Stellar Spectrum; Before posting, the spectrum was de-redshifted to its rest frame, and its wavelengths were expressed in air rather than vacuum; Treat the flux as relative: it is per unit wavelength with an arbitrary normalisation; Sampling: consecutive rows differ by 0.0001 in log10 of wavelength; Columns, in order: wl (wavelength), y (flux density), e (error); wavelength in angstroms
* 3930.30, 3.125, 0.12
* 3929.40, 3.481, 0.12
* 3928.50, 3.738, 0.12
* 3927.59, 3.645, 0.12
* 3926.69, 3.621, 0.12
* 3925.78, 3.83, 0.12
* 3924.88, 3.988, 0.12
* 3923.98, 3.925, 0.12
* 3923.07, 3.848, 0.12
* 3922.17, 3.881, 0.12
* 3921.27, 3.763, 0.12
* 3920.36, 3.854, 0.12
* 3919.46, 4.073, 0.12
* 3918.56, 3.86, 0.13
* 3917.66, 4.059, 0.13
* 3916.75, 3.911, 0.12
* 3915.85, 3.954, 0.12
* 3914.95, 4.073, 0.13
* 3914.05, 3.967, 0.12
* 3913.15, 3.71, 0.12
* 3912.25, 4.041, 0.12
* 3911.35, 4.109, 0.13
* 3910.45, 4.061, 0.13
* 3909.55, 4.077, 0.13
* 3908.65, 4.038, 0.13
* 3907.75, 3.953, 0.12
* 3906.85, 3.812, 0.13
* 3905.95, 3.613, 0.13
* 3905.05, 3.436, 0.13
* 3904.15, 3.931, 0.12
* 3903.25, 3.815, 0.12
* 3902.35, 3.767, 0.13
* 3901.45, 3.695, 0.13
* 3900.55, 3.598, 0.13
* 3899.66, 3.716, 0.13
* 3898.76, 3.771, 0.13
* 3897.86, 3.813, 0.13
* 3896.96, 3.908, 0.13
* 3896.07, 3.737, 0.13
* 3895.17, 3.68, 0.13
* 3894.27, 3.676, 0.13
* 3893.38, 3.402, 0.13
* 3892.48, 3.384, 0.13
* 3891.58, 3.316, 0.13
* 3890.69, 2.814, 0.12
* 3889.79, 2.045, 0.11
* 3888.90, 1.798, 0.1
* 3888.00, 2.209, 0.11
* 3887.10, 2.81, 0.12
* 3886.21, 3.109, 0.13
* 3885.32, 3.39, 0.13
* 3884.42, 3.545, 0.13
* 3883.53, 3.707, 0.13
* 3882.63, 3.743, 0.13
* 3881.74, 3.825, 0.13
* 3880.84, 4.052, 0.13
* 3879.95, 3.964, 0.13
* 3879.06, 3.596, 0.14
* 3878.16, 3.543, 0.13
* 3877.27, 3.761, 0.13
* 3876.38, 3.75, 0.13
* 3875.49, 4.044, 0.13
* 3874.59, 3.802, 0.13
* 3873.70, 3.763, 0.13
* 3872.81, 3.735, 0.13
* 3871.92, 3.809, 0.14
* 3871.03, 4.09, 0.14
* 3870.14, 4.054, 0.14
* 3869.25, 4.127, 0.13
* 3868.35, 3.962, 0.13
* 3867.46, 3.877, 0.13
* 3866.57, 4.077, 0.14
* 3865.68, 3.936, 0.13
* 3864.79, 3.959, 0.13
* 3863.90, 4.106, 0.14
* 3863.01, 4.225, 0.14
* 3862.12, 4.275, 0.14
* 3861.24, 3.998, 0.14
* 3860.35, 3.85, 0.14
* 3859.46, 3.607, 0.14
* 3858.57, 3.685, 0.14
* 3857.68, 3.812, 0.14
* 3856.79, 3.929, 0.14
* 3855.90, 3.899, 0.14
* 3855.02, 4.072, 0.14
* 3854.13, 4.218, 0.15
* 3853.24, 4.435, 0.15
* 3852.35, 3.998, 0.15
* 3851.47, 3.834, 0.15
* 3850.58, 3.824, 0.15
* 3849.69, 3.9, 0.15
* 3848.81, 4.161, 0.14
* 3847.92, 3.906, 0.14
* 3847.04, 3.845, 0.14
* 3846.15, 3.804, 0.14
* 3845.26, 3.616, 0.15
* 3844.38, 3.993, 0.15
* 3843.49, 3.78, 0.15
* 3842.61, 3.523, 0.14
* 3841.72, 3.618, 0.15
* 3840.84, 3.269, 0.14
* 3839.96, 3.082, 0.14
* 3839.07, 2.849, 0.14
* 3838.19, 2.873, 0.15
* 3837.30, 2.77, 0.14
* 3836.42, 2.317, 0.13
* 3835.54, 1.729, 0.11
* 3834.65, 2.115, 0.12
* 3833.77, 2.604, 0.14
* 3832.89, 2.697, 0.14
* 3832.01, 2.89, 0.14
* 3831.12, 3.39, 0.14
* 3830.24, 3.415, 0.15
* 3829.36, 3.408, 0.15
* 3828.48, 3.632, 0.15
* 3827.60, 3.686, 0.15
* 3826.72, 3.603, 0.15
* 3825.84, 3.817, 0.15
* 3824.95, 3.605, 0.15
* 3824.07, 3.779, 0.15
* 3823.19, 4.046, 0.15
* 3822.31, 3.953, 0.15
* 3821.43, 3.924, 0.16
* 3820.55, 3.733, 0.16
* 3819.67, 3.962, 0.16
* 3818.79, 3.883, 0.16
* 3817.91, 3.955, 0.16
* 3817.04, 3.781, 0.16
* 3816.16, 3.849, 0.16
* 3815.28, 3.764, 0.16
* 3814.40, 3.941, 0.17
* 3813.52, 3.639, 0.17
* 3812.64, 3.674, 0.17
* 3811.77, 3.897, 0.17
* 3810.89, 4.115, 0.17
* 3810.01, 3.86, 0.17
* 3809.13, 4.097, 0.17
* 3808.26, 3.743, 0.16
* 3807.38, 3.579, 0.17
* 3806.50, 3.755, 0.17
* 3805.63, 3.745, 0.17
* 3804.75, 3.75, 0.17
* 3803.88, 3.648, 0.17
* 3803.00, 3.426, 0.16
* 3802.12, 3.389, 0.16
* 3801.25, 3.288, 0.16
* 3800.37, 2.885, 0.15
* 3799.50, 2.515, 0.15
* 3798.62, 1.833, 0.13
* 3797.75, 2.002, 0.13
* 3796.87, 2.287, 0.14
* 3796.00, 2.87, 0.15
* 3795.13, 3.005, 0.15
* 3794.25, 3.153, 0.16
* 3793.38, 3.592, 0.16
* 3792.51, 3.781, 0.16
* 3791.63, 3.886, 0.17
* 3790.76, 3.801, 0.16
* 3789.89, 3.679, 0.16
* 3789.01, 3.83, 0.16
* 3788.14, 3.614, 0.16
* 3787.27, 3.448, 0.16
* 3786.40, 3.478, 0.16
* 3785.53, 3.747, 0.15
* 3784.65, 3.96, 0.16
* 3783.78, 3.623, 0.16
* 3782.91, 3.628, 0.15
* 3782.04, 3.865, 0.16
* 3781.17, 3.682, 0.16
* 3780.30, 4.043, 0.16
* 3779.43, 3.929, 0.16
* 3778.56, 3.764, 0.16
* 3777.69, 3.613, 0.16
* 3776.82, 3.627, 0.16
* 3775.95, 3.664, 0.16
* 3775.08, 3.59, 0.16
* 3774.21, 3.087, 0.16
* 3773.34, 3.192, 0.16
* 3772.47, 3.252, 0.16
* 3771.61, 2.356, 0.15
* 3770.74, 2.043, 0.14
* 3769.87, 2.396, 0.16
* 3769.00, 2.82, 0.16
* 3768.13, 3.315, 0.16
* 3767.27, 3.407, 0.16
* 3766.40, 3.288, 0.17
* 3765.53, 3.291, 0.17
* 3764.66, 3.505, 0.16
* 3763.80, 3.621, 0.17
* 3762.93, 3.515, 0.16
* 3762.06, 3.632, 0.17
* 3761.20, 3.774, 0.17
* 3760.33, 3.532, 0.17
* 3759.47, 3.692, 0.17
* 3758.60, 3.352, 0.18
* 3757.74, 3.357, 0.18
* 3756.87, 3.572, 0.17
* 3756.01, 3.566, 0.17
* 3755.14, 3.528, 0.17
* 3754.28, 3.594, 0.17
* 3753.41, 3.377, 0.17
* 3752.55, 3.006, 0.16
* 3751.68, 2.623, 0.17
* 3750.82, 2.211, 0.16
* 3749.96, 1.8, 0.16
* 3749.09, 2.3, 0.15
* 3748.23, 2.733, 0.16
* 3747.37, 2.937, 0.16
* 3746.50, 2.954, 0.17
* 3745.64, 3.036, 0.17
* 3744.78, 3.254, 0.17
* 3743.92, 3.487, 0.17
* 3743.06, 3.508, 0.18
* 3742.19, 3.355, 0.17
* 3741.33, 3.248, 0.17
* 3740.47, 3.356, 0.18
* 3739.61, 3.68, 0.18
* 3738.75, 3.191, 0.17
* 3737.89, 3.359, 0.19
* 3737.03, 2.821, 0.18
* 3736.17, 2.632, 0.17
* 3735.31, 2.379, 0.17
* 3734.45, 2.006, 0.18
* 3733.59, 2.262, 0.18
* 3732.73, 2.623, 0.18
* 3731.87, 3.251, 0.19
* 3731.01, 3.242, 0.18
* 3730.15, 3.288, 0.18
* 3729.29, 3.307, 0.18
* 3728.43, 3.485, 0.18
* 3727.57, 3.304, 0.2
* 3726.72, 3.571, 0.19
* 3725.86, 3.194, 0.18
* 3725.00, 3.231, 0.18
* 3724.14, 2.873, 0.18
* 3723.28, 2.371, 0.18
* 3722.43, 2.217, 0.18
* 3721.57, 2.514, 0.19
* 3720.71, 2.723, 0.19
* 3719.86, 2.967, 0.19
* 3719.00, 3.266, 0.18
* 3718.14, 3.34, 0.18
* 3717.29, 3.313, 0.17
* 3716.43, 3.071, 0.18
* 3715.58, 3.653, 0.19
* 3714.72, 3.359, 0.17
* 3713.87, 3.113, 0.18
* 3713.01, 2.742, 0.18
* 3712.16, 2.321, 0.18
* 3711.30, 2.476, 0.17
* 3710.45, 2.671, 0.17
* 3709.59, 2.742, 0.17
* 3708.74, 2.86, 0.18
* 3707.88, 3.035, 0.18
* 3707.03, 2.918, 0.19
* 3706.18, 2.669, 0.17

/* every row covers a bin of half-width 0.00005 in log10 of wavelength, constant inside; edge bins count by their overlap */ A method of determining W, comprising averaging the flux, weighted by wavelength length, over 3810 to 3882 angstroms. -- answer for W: 3.7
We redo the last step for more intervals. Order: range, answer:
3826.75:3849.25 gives 3.25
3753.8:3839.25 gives 3.42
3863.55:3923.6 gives 3.71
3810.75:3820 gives 3.85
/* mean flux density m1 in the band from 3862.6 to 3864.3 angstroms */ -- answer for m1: 4.16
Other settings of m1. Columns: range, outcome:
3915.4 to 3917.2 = 3.94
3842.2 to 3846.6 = 3.74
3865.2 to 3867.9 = 3.96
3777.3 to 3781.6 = 3.81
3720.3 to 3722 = 2.61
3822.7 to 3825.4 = 3.8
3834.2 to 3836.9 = 2.07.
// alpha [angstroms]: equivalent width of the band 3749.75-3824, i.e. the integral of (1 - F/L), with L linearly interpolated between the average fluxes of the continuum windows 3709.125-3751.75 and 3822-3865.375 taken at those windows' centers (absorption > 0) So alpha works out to -4.1 angstroms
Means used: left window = 2.95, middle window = 3.45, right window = 3.58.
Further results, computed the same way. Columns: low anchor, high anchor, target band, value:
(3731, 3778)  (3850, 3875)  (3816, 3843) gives 2.6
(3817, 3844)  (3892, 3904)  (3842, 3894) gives -2.7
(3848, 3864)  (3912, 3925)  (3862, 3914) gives 3.6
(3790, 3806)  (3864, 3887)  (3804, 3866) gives -3.5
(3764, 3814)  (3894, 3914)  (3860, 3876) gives -1.3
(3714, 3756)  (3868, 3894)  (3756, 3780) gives -1.7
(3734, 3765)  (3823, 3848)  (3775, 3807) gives -2.3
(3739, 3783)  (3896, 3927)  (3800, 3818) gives -1.2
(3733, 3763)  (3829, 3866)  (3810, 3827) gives -2.1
